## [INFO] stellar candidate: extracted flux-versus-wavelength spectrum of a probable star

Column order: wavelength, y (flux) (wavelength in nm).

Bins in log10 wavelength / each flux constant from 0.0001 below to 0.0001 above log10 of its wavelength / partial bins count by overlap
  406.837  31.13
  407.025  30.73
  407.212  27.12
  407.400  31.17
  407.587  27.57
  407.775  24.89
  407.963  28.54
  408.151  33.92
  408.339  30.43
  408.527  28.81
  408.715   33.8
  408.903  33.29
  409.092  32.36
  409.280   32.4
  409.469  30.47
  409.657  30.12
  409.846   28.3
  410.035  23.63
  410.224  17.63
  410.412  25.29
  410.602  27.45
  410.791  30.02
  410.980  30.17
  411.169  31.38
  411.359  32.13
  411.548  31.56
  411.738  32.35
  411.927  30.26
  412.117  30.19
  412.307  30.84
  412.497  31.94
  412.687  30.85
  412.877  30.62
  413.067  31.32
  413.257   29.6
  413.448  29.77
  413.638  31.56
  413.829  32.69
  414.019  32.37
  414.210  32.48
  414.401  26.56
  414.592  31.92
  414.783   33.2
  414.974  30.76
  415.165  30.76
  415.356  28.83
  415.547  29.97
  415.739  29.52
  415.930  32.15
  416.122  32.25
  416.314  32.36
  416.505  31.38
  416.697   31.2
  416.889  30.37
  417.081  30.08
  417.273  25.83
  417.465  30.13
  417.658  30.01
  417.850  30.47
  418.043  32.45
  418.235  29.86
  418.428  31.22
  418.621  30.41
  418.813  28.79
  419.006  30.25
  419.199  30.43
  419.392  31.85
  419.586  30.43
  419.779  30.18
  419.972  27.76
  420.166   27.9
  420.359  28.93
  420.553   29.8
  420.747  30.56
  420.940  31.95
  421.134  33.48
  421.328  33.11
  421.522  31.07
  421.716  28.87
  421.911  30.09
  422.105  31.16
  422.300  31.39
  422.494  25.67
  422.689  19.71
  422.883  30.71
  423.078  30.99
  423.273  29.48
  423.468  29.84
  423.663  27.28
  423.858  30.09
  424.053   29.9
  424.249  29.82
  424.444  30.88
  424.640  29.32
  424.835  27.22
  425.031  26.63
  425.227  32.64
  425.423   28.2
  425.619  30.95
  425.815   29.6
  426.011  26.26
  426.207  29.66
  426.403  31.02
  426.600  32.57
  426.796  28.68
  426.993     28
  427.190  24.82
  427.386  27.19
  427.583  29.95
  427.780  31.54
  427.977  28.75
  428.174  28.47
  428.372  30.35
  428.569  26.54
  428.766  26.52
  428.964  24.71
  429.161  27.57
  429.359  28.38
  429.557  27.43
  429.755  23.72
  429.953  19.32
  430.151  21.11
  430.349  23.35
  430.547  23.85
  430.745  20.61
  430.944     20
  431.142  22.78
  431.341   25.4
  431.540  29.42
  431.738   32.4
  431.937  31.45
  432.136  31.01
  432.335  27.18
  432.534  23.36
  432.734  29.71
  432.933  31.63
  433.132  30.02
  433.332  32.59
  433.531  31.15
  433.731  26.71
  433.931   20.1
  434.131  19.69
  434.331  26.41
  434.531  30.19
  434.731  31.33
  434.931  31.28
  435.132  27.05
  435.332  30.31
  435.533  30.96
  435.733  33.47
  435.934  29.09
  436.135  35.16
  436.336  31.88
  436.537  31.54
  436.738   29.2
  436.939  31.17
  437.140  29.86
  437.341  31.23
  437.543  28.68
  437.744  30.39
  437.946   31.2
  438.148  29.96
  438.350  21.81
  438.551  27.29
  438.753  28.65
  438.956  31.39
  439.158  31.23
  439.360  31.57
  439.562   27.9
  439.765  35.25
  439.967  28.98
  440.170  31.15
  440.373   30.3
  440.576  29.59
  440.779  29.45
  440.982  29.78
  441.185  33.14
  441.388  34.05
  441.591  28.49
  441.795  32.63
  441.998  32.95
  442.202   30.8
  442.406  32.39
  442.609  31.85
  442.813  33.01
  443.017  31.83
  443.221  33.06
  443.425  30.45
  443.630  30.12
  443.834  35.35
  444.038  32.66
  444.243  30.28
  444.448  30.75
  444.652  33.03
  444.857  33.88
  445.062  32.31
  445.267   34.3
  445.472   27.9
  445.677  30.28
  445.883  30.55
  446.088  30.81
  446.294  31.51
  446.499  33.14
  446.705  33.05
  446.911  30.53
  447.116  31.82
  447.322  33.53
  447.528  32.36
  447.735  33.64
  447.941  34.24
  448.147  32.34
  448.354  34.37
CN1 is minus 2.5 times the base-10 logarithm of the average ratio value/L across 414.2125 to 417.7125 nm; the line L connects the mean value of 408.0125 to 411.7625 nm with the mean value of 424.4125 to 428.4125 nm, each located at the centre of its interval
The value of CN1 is -0.04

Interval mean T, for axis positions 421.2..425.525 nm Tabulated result 29.3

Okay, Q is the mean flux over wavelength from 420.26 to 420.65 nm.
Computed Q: 29.4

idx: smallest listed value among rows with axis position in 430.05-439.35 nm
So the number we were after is 19.69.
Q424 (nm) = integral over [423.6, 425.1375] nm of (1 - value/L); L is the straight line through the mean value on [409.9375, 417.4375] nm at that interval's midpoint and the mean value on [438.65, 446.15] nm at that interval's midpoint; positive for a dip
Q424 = 0.08 nm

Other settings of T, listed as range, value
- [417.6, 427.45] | 29.6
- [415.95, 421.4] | 30.5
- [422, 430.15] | 28.3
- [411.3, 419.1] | 30.8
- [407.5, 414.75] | 30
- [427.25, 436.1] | 27.4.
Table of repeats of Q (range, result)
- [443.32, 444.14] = 32.2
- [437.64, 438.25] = 30.5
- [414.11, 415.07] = 31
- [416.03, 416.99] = 31.5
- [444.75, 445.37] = 33.5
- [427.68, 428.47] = 29.8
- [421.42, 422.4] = 30.5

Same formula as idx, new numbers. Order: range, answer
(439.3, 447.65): 27.9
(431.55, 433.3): 23.36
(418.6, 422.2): 27.76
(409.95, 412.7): 17.63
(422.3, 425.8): 19.71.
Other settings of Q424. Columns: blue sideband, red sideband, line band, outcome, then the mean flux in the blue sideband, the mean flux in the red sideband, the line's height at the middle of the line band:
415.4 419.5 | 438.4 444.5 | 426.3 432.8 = 0.83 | 30.5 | 31.1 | 30.8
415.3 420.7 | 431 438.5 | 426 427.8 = 0.04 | 30.2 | 29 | 29.6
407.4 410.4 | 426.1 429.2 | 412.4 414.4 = -0.15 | 29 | 28.5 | 28.9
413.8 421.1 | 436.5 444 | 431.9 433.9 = 0.10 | 30.5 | 30.8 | 30.7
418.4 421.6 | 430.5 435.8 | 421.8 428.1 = 0.08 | 30.5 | 27.8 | 29.5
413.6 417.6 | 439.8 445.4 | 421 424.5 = 0.15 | 30.8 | 31.8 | 31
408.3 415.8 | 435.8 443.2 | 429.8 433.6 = 0.50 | 30.2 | 30.7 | 30.6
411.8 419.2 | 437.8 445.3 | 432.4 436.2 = 0.26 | 30.7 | 31.1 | 31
